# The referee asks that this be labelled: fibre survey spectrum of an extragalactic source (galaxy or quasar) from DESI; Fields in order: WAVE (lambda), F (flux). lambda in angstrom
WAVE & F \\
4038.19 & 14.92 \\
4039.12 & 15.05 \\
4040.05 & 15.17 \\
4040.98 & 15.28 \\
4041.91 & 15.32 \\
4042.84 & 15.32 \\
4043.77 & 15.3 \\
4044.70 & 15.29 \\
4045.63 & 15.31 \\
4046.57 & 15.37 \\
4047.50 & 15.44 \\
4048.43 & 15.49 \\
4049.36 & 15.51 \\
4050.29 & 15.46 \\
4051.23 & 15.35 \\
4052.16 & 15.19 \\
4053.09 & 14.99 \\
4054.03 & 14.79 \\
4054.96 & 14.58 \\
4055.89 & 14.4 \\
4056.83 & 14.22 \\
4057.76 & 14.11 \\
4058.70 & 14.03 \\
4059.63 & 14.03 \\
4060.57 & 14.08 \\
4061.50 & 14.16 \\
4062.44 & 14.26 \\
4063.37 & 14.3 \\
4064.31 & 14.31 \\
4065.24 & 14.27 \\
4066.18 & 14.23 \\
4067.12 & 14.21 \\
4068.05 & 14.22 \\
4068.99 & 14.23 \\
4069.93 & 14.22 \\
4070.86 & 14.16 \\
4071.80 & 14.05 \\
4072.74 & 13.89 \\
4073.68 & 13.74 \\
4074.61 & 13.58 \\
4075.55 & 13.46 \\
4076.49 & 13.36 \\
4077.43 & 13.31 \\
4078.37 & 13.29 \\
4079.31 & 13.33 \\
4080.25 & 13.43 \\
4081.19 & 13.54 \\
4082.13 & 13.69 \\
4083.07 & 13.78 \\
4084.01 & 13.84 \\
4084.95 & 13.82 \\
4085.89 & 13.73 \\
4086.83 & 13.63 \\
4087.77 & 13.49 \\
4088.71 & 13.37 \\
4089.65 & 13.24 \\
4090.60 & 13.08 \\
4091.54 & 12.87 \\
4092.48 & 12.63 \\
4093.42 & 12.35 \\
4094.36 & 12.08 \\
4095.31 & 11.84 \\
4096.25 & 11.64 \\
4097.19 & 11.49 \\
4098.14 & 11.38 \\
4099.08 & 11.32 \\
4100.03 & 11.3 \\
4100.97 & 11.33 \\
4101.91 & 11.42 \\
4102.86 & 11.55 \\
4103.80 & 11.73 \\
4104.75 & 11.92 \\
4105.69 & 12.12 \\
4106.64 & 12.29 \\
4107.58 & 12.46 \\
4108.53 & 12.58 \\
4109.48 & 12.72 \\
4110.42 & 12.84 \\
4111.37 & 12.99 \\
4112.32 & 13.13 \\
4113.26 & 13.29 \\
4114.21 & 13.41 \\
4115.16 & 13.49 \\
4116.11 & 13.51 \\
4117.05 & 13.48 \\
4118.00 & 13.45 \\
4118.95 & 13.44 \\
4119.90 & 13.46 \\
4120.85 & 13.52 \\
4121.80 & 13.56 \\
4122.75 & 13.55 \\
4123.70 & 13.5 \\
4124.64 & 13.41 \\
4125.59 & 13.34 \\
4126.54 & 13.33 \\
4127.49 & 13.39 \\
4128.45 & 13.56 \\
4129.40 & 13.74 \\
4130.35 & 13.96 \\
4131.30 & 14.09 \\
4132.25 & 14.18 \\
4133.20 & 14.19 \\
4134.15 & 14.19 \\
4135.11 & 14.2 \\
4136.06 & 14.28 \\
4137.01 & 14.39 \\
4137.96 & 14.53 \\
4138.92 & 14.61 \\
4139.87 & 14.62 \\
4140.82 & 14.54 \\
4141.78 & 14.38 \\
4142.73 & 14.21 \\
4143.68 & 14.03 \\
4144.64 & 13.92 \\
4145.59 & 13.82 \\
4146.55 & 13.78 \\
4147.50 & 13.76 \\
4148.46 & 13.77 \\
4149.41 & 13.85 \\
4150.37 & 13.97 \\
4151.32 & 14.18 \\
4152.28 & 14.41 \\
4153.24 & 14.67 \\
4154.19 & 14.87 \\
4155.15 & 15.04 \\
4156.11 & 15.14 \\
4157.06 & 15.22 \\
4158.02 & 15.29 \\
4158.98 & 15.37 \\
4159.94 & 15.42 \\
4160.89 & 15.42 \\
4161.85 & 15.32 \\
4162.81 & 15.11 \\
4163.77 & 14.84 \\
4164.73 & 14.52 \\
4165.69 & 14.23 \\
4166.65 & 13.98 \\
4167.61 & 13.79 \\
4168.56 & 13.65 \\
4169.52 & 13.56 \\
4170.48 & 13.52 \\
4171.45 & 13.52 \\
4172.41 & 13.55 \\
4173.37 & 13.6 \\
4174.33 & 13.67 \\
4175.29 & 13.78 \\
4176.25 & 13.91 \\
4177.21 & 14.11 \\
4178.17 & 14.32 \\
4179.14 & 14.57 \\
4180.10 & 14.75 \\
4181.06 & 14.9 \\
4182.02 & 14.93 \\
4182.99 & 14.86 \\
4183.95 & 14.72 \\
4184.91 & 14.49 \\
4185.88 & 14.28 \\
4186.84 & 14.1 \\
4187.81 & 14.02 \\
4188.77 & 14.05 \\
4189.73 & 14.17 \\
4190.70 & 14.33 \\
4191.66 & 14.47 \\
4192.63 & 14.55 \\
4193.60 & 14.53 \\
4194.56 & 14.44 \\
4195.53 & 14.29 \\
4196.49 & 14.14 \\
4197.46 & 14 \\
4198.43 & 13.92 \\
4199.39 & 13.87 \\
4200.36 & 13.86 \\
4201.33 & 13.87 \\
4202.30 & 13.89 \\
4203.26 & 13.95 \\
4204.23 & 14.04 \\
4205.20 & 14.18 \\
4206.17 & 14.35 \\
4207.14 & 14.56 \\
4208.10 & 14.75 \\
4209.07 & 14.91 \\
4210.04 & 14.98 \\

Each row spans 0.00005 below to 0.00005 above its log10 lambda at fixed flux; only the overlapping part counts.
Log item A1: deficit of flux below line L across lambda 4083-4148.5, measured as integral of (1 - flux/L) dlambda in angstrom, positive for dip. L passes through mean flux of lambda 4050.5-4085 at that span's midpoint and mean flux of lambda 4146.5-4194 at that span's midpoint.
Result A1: 4.6 angstrom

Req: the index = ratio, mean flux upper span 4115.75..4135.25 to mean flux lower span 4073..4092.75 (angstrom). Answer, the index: 1.02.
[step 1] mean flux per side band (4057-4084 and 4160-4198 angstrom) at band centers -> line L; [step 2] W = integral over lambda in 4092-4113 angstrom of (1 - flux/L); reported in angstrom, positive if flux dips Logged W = 2.9 angstrom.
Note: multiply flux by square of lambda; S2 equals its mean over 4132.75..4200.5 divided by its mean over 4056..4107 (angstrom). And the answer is 1.1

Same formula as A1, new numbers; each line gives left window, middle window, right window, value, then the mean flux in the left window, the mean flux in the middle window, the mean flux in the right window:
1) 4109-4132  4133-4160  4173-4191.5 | -1.2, 13.4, 14.4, 14.3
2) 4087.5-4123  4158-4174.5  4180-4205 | -0.7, 12.6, 14.3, 14.3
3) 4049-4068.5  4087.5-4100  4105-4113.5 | 0.9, 14.5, 12.3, 12.7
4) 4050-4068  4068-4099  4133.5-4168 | 2.7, 14.5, 13.2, 14.5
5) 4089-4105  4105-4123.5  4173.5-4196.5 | -1.0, 12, 13.1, 14.3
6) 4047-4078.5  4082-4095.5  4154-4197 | 1.1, 14.3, 13.2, 14.4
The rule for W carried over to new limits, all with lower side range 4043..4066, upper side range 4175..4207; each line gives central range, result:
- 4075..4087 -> 0.91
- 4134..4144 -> 0.06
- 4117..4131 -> 0.95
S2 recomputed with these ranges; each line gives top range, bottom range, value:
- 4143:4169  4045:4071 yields 1.04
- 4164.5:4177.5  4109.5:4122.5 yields 1.06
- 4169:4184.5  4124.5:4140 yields 1.03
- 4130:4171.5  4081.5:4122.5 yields 1.15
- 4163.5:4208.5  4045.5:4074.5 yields 1.04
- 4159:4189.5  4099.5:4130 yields 1.14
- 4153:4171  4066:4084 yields 1.11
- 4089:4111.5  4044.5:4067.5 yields 0.84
